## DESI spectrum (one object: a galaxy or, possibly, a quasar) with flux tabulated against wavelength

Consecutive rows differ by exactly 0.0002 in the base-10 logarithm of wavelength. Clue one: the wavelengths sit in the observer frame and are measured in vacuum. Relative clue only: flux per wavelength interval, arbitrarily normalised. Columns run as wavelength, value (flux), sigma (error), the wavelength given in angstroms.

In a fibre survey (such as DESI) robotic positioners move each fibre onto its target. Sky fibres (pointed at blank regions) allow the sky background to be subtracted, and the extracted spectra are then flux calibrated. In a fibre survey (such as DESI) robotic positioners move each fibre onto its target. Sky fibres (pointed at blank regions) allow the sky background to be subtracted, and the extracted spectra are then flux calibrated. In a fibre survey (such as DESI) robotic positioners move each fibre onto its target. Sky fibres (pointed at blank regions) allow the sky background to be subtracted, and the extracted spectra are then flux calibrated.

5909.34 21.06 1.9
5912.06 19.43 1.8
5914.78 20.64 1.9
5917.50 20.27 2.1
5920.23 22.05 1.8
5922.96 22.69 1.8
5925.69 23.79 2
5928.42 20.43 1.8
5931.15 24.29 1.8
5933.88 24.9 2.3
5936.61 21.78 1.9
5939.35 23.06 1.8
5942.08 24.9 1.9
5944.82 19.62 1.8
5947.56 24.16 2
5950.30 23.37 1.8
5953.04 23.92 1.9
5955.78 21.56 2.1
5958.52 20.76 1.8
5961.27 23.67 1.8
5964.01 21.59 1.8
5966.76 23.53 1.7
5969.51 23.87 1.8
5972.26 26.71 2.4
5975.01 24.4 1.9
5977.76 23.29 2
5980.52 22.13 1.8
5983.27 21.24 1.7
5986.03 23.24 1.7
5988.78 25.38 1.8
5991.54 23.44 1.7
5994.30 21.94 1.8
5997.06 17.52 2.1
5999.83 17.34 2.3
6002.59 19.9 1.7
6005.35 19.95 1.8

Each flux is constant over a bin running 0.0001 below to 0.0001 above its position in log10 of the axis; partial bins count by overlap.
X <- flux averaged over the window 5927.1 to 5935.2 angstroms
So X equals 23.2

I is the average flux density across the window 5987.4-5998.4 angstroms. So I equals 22.1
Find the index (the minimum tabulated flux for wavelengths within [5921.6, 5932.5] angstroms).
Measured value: 20.43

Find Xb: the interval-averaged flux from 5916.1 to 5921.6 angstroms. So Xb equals 21.1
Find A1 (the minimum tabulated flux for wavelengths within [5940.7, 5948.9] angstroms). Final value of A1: 19.62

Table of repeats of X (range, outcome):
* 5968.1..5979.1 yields 24.6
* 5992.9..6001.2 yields 18.9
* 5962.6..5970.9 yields 23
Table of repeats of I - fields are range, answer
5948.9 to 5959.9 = 22.4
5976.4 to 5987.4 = 22.5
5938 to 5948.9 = 22.9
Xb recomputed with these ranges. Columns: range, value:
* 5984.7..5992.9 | 24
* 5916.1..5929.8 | 21.8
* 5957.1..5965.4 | 22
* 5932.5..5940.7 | 23.2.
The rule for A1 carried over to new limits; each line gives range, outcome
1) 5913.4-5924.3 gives 20.27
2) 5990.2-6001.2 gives 17.34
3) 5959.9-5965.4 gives 21.59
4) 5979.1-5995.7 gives 21.24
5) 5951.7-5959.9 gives 20.76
